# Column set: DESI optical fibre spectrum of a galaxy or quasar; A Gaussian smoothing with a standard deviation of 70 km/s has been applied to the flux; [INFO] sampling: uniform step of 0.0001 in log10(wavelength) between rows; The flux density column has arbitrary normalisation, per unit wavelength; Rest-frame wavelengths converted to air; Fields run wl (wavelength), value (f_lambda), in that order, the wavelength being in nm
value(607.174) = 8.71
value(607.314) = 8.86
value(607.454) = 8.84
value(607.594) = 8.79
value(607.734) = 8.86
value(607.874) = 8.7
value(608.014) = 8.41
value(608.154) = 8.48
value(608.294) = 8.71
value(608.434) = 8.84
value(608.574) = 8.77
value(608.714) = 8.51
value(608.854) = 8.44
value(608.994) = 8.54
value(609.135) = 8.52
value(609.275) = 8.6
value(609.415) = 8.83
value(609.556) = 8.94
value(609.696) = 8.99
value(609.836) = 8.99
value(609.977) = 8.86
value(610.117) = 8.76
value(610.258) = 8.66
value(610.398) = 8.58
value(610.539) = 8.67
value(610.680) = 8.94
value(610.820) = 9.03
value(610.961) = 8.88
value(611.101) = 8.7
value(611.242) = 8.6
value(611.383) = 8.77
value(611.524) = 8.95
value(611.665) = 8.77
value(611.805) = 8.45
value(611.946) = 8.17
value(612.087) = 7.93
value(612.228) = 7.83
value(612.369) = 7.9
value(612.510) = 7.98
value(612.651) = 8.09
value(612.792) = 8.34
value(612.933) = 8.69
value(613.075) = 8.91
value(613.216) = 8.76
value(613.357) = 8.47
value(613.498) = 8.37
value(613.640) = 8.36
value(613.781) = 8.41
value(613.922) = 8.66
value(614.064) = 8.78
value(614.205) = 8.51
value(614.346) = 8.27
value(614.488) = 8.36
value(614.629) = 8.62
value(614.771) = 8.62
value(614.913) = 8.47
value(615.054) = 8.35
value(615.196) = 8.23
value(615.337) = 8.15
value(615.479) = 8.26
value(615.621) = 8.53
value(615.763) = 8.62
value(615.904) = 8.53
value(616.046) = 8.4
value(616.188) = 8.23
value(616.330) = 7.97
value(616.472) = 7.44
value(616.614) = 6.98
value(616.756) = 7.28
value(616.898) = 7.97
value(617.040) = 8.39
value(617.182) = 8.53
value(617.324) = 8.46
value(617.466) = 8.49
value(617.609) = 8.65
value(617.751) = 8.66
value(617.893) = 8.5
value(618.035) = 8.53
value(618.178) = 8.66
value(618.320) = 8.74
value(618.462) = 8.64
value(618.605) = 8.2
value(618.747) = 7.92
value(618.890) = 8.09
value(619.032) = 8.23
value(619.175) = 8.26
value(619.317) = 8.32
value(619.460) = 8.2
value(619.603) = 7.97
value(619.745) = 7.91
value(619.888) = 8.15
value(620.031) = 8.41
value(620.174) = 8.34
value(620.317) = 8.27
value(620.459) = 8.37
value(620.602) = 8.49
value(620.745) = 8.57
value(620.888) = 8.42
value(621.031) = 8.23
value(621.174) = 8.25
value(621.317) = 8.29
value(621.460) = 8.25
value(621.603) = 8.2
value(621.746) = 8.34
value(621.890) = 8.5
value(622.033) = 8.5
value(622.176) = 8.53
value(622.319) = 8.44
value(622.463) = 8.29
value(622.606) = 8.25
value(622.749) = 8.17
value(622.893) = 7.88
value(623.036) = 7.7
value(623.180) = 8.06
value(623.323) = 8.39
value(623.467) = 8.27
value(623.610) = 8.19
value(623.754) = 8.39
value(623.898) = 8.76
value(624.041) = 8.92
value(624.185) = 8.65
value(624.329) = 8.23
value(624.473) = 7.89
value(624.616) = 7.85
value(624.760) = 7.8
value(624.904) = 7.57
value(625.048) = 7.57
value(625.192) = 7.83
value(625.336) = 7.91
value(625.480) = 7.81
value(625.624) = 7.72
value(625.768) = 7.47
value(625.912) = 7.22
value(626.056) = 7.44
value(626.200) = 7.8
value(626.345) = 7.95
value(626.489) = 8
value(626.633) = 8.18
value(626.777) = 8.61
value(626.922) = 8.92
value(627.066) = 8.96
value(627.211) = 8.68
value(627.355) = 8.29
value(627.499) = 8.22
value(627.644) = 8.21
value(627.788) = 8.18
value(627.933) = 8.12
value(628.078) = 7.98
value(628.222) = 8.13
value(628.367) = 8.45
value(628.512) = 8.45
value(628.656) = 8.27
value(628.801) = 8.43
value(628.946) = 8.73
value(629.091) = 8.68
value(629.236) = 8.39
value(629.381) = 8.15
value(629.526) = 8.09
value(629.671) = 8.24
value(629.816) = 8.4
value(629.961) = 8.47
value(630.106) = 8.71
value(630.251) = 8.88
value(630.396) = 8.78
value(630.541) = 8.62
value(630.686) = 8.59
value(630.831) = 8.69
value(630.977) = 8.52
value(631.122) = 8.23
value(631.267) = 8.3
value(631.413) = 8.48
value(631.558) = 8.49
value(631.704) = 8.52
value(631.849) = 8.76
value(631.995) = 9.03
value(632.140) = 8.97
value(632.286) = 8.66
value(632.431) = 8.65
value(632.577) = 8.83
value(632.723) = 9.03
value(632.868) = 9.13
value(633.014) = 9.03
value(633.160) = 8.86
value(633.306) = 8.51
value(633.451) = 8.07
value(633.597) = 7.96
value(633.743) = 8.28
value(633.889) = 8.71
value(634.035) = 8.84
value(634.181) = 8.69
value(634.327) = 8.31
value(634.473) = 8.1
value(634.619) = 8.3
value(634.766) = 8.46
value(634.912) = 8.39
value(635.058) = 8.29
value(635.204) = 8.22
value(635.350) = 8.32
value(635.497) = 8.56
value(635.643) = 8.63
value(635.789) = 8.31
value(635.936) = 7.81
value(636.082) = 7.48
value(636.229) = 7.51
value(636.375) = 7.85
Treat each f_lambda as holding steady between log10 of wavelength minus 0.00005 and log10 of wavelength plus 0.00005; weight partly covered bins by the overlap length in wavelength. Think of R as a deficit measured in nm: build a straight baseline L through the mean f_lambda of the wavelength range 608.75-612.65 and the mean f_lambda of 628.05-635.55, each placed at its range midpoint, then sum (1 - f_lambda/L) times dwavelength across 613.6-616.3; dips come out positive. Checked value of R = 0.05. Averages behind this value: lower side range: 8.59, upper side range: 8.52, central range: 8.44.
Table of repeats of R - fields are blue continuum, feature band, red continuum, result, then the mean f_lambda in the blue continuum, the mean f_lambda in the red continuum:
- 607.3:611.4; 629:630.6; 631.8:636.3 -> 0.00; 8.73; 8.47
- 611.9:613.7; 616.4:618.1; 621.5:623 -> 0.03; 8.29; 8.29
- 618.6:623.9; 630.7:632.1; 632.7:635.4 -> -0.02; 8.26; 8.49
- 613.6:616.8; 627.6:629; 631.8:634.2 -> 0.05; 8.27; 8.71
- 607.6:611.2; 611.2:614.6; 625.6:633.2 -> 0.10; 8.73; 8.43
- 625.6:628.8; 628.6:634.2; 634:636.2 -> -0.24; 8.16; 8.29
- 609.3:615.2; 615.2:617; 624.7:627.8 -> 0.08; 8.56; 8.01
